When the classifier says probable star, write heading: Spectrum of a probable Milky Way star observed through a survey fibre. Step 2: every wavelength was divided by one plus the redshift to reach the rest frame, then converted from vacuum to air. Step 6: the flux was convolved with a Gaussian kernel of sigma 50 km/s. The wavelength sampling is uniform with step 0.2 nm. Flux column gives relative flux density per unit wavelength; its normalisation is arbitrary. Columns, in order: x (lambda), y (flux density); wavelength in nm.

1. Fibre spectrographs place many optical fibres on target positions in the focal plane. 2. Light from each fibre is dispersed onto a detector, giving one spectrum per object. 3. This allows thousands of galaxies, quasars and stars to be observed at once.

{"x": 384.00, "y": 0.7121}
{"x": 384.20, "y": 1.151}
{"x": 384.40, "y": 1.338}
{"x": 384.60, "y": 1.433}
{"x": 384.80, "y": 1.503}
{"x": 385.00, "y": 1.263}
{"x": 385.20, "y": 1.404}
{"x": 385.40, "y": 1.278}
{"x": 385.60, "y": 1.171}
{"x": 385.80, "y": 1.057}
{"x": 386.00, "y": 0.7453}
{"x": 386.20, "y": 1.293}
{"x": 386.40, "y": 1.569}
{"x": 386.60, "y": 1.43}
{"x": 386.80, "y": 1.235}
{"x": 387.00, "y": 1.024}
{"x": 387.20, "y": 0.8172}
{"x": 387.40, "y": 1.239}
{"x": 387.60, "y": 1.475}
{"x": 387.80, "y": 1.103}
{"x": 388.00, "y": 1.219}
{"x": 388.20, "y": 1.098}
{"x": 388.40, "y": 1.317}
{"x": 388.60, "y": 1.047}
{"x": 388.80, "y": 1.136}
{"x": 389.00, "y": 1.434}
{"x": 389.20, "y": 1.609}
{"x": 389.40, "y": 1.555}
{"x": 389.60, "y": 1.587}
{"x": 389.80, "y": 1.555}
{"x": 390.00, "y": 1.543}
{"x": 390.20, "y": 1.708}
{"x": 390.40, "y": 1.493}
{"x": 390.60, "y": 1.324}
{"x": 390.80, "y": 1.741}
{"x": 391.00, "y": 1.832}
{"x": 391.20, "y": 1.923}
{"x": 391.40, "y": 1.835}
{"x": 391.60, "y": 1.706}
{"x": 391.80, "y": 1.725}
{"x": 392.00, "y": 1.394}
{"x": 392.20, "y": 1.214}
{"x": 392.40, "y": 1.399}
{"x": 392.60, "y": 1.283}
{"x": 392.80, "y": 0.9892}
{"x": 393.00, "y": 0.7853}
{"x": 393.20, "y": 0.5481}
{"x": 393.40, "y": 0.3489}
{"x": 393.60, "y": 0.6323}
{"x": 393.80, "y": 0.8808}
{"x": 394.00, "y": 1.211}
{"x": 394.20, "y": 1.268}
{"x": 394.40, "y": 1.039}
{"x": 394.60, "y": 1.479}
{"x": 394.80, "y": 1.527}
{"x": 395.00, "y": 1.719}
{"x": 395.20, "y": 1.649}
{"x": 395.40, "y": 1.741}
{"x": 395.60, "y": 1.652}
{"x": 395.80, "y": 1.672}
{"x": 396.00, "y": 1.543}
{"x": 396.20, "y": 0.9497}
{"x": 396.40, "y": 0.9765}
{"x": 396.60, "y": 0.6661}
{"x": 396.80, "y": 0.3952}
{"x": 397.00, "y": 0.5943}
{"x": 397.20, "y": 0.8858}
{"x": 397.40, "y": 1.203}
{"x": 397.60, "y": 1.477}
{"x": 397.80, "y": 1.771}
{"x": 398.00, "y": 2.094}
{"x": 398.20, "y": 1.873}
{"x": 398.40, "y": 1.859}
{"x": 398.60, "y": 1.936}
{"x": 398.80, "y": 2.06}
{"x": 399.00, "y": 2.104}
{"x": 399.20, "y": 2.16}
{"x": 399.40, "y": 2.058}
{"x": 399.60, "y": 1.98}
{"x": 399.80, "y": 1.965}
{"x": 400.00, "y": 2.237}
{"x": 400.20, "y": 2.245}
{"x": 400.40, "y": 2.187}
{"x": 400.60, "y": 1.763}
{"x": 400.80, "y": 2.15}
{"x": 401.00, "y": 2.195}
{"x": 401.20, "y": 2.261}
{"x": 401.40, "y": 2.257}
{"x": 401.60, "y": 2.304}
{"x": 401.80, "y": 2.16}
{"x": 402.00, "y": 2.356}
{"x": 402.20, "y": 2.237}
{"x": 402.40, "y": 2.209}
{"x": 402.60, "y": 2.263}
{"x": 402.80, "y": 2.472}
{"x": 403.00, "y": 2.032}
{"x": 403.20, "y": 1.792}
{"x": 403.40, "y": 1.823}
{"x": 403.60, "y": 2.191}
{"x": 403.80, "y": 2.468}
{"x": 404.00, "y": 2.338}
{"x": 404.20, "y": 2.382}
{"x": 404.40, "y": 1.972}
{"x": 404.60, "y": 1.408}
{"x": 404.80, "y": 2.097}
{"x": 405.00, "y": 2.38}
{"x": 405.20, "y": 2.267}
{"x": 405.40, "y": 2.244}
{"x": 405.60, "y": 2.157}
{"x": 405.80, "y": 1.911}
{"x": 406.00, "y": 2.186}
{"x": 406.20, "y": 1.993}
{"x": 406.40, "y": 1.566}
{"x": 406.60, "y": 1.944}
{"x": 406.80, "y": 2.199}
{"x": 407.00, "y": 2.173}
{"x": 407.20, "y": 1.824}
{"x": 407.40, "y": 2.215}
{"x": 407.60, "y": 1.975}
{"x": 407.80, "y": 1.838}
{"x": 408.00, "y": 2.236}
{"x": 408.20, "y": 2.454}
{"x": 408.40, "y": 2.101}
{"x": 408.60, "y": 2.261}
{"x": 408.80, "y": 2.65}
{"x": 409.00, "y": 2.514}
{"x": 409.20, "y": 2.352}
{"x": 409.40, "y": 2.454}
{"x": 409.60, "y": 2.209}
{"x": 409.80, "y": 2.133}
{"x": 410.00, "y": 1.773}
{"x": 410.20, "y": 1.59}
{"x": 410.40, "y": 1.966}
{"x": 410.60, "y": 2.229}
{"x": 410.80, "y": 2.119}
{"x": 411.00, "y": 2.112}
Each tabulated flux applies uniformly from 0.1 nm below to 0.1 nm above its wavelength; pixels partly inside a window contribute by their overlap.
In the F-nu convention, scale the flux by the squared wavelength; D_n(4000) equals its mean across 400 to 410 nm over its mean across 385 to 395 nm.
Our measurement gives 1.80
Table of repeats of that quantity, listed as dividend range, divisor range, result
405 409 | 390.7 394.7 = 1.82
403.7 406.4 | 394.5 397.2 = 1.76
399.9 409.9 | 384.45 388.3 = 1.93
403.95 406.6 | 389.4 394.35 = 1.66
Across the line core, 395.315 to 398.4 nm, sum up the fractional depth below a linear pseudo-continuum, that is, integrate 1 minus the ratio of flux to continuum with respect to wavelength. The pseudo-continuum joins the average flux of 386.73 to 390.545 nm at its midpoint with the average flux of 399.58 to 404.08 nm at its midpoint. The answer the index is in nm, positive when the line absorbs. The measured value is 0.897 nm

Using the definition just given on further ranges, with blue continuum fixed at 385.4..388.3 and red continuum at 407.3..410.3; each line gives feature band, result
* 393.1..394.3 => 0.55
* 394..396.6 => 0.28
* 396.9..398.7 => 0.18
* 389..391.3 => -0.49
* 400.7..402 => -0.27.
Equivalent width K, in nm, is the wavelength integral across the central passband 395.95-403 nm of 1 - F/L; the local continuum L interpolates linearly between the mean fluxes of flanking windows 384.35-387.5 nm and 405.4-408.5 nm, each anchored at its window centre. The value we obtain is -0.186 nm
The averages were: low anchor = 1.24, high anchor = 2.06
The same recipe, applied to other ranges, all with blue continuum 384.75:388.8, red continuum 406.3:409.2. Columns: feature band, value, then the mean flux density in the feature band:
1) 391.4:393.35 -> 0.29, 1.24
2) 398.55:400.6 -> -0.35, 2.08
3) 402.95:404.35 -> -0.13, 2.14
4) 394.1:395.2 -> 0.09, 1.43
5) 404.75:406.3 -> -0.08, 2.16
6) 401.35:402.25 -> -0.18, 2.26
